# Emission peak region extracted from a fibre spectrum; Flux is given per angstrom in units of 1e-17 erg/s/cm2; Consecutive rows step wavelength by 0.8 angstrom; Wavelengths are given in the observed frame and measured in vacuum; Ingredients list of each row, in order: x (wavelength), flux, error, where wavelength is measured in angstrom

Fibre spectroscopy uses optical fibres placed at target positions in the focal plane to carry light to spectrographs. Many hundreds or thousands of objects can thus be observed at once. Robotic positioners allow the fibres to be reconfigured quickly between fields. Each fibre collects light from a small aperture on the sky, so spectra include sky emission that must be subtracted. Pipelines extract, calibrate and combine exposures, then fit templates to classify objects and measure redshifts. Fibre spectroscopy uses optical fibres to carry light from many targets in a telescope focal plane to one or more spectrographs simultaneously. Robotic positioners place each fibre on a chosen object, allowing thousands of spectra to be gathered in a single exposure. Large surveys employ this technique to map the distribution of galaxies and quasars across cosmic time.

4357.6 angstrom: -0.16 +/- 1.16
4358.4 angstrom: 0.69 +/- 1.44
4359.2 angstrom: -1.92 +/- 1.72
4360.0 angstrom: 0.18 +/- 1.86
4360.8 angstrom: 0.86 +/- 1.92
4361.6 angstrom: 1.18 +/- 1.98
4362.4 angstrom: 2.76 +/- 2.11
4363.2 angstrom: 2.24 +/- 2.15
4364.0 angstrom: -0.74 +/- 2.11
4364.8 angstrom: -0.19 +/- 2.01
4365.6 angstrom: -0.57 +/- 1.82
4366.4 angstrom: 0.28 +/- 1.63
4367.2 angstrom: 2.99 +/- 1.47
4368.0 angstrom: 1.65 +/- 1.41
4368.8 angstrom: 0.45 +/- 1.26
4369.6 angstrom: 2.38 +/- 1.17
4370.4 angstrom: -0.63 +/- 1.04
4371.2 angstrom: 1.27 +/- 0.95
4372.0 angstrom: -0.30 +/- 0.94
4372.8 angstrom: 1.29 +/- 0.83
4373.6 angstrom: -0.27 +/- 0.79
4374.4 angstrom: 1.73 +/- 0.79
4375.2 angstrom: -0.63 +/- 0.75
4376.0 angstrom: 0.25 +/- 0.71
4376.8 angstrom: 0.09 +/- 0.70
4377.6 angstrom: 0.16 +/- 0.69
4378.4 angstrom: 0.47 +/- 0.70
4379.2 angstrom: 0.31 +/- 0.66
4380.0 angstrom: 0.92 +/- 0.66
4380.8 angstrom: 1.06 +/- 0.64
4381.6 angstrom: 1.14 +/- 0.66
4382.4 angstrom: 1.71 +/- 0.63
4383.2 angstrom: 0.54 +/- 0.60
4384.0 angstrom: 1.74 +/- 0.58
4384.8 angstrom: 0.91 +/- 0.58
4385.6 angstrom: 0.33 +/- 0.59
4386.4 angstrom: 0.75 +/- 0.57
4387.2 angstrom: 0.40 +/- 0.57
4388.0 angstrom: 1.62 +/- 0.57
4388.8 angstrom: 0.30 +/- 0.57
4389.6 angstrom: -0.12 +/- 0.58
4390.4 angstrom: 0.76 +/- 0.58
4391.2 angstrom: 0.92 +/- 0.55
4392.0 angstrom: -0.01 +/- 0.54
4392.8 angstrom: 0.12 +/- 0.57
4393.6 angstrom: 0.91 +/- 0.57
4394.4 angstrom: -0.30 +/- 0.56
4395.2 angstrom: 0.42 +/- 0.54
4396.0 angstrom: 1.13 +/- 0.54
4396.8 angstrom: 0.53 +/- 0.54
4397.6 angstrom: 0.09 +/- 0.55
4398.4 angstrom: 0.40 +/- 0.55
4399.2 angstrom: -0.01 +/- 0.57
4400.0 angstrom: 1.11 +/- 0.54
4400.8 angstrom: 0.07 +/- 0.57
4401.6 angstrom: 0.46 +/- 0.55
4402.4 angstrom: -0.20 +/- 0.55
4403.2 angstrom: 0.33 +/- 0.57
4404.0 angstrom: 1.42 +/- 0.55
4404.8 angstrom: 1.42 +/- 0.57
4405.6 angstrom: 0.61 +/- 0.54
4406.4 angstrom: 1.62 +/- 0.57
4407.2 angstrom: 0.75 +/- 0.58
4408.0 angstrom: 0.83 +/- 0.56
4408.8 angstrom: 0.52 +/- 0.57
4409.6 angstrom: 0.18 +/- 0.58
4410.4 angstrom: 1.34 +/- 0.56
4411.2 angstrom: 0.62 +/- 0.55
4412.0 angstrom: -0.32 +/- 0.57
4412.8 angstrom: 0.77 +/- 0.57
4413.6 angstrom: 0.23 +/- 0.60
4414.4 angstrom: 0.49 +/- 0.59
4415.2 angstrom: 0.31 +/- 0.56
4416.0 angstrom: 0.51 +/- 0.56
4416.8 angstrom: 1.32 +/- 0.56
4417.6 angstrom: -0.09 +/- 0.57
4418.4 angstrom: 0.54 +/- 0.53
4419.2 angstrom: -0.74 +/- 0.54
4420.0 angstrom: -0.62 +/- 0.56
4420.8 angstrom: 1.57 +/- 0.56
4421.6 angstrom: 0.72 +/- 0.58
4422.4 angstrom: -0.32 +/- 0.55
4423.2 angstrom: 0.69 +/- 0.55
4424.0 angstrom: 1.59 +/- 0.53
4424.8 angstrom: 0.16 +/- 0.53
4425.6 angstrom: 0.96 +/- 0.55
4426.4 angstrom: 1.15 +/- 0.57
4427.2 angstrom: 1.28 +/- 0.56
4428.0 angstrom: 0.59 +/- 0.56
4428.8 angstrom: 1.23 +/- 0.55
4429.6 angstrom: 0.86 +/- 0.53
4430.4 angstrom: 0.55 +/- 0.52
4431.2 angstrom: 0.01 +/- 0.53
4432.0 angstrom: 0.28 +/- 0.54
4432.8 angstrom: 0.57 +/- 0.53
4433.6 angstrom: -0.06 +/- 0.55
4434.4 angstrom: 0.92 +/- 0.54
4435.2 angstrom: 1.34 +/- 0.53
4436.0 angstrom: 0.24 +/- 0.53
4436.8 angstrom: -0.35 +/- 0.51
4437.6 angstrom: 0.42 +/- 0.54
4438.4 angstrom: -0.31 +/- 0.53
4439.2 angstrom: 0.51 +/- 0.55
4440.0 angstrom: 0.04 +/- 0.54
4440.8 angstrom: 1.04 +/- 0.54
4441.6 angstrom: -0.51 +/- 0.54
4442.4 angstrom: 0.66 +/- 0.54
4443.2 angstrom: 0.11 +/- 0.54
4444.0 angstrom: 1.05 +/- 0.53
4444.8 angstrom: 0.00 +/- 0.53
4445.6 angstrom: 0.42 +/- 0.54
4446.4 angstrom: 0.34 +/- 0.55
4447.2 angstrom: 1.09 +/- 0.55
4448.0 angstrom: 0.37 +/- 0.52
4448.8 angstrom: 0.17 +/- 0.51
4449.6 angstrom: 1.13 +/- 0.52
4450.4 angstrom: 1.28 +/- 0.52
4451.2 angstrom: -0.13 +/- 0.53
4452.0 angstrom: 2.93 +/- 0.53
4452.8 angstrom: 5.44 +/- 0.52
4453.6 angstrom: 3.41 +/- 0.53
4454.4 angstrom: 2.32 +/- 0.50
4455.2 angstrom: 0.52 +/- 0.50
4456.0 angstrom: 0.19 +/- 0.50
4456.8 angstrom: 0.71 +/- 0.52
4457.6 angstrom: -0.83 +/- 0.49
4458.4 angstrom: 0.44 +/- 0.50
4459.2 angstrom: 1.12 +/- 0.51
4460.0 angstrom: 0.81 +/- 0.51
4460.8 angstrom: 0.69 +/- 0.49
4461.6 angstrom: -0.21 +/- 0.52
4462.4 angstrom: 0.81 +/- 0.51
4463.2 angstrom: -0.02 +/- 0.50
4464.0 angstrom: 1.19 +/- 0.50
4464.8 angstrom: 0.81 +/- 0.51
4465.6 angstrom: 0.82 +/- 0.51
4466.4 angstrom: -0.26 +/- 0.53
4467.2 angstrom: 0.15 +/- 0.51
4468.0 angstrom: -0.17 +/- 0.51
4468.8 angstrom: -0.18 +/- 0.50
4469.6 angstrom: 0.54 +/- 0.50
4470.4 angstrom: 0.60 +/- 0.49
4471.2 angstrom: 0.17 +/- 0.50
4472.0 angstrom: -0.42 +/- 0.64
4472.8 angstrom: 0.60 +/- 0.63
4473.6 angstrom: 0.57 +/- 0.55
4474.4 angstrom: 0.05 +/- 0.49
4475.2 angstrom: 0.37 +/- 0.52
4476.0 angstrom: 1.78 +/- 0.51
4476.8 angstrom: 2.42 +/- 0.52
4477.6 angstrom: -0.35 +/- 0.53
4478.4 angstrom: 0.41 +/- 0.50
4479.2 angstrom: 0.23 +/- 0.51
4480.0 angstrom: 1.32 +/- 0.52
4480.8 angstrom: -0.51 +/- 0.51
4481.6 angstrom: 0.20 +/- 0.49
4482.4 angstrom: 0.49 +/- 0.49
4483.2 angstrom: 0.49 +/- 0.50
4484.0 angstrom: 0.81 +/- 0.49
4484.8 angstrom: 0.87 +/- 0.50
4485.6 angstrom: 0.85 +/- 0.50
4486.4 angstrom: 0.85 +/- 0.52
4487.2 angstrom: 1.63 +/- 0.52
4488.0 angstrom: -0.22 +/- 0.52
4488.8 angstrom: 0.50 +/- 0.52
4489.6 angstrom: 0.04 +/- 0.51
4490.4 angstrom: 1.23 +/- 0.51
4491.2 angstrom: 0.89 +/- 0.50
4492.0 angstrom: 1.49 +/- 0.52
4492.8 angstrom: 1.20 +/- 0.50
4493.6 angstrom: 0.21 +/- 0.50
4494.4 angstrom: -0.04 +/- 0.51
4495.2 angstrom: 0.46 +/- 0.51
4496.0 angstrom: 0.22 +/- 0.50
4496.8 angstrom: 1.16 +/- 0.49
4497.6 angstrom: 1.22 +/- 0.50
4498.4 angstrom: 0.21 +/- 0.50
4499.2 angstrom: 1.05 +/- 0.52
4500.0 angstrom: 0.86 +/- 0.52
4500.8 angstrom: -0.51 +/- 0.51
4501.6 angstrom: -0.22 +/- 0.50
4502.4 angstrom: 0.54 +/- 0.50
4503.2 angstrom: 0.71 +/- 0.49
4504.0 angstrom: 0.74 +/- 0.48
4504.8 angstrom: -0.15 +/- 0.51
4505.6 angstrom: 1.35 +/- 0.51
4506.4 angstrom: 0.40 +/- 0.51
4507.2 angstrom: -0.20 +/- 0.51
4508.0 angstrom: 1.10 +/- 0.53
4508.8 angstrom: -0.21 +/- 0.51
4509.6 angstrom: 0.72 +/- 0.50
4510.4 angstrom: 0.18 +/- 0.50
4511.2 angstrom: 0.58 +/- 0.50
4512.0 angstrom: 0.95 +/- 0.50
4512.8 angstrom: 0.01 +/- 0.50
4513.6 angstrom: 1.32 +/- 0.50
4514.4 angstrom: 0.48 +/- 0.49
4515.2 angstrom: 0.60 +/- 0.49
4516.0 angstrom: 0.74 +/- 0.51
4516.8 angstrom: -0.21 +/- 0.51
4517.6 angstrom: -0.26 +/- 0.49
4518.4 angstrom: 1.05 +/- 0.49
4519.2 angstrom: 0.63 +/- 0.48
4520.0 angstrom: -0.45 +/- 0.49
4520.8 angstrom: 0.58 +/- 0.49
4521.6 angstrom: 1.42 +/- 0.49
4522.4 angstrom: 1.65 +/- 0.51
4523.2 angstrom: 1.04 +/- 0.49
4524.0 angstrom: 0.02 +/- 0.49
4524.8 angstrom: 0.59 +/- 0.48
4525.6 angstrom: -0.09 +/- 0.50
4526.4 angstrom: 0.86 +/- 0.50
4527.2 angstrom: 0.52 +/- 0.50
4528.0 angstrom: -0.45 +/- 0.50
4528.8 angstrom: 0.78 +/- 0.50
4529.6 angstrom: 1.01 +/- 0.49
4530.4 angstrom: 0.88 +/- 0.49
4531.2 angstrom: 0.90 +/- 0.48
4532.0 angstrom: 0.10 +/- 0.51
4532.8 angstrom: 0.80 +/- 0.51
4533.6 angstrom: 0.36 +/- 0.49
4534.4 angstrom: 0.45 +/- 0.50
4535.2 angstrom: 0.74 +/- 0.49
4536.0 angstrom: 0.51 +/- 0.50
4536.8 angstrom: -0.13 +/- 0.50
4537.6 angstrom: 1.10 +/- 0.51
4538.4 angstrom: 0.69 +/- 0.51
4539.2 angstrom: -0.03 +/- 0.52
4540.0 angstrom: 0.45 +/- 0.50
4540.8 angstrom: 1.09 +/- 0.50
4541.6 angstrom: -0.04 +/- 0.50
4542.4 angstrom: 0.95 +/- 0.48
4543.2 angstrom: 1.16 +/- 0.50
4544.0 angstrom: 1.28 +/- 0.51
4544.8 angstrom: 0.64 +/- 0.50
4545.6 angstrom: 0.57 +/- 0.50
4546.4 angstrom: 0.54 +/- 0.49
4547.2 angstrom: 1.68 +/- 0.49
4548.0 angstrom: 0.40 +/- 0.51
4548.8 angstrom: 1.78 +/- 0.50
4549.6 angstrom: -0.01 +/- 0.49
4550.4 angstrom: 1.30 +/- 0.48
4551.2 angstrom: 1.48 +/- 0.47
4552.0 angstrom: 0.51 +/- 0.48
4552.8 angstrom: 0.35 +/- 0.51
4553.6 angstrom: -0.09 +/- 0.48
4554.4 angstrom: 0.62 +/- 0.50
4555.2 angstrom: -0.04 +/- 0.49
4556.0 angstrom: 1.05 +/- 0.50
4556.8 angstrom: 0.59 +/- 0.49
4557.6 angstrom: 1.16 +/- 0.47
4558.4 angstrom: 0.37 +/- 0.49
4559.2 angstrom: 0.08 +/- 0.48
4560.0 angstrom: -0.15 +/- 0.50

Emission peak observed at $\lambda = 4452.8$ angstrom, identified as H-gamma 4340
